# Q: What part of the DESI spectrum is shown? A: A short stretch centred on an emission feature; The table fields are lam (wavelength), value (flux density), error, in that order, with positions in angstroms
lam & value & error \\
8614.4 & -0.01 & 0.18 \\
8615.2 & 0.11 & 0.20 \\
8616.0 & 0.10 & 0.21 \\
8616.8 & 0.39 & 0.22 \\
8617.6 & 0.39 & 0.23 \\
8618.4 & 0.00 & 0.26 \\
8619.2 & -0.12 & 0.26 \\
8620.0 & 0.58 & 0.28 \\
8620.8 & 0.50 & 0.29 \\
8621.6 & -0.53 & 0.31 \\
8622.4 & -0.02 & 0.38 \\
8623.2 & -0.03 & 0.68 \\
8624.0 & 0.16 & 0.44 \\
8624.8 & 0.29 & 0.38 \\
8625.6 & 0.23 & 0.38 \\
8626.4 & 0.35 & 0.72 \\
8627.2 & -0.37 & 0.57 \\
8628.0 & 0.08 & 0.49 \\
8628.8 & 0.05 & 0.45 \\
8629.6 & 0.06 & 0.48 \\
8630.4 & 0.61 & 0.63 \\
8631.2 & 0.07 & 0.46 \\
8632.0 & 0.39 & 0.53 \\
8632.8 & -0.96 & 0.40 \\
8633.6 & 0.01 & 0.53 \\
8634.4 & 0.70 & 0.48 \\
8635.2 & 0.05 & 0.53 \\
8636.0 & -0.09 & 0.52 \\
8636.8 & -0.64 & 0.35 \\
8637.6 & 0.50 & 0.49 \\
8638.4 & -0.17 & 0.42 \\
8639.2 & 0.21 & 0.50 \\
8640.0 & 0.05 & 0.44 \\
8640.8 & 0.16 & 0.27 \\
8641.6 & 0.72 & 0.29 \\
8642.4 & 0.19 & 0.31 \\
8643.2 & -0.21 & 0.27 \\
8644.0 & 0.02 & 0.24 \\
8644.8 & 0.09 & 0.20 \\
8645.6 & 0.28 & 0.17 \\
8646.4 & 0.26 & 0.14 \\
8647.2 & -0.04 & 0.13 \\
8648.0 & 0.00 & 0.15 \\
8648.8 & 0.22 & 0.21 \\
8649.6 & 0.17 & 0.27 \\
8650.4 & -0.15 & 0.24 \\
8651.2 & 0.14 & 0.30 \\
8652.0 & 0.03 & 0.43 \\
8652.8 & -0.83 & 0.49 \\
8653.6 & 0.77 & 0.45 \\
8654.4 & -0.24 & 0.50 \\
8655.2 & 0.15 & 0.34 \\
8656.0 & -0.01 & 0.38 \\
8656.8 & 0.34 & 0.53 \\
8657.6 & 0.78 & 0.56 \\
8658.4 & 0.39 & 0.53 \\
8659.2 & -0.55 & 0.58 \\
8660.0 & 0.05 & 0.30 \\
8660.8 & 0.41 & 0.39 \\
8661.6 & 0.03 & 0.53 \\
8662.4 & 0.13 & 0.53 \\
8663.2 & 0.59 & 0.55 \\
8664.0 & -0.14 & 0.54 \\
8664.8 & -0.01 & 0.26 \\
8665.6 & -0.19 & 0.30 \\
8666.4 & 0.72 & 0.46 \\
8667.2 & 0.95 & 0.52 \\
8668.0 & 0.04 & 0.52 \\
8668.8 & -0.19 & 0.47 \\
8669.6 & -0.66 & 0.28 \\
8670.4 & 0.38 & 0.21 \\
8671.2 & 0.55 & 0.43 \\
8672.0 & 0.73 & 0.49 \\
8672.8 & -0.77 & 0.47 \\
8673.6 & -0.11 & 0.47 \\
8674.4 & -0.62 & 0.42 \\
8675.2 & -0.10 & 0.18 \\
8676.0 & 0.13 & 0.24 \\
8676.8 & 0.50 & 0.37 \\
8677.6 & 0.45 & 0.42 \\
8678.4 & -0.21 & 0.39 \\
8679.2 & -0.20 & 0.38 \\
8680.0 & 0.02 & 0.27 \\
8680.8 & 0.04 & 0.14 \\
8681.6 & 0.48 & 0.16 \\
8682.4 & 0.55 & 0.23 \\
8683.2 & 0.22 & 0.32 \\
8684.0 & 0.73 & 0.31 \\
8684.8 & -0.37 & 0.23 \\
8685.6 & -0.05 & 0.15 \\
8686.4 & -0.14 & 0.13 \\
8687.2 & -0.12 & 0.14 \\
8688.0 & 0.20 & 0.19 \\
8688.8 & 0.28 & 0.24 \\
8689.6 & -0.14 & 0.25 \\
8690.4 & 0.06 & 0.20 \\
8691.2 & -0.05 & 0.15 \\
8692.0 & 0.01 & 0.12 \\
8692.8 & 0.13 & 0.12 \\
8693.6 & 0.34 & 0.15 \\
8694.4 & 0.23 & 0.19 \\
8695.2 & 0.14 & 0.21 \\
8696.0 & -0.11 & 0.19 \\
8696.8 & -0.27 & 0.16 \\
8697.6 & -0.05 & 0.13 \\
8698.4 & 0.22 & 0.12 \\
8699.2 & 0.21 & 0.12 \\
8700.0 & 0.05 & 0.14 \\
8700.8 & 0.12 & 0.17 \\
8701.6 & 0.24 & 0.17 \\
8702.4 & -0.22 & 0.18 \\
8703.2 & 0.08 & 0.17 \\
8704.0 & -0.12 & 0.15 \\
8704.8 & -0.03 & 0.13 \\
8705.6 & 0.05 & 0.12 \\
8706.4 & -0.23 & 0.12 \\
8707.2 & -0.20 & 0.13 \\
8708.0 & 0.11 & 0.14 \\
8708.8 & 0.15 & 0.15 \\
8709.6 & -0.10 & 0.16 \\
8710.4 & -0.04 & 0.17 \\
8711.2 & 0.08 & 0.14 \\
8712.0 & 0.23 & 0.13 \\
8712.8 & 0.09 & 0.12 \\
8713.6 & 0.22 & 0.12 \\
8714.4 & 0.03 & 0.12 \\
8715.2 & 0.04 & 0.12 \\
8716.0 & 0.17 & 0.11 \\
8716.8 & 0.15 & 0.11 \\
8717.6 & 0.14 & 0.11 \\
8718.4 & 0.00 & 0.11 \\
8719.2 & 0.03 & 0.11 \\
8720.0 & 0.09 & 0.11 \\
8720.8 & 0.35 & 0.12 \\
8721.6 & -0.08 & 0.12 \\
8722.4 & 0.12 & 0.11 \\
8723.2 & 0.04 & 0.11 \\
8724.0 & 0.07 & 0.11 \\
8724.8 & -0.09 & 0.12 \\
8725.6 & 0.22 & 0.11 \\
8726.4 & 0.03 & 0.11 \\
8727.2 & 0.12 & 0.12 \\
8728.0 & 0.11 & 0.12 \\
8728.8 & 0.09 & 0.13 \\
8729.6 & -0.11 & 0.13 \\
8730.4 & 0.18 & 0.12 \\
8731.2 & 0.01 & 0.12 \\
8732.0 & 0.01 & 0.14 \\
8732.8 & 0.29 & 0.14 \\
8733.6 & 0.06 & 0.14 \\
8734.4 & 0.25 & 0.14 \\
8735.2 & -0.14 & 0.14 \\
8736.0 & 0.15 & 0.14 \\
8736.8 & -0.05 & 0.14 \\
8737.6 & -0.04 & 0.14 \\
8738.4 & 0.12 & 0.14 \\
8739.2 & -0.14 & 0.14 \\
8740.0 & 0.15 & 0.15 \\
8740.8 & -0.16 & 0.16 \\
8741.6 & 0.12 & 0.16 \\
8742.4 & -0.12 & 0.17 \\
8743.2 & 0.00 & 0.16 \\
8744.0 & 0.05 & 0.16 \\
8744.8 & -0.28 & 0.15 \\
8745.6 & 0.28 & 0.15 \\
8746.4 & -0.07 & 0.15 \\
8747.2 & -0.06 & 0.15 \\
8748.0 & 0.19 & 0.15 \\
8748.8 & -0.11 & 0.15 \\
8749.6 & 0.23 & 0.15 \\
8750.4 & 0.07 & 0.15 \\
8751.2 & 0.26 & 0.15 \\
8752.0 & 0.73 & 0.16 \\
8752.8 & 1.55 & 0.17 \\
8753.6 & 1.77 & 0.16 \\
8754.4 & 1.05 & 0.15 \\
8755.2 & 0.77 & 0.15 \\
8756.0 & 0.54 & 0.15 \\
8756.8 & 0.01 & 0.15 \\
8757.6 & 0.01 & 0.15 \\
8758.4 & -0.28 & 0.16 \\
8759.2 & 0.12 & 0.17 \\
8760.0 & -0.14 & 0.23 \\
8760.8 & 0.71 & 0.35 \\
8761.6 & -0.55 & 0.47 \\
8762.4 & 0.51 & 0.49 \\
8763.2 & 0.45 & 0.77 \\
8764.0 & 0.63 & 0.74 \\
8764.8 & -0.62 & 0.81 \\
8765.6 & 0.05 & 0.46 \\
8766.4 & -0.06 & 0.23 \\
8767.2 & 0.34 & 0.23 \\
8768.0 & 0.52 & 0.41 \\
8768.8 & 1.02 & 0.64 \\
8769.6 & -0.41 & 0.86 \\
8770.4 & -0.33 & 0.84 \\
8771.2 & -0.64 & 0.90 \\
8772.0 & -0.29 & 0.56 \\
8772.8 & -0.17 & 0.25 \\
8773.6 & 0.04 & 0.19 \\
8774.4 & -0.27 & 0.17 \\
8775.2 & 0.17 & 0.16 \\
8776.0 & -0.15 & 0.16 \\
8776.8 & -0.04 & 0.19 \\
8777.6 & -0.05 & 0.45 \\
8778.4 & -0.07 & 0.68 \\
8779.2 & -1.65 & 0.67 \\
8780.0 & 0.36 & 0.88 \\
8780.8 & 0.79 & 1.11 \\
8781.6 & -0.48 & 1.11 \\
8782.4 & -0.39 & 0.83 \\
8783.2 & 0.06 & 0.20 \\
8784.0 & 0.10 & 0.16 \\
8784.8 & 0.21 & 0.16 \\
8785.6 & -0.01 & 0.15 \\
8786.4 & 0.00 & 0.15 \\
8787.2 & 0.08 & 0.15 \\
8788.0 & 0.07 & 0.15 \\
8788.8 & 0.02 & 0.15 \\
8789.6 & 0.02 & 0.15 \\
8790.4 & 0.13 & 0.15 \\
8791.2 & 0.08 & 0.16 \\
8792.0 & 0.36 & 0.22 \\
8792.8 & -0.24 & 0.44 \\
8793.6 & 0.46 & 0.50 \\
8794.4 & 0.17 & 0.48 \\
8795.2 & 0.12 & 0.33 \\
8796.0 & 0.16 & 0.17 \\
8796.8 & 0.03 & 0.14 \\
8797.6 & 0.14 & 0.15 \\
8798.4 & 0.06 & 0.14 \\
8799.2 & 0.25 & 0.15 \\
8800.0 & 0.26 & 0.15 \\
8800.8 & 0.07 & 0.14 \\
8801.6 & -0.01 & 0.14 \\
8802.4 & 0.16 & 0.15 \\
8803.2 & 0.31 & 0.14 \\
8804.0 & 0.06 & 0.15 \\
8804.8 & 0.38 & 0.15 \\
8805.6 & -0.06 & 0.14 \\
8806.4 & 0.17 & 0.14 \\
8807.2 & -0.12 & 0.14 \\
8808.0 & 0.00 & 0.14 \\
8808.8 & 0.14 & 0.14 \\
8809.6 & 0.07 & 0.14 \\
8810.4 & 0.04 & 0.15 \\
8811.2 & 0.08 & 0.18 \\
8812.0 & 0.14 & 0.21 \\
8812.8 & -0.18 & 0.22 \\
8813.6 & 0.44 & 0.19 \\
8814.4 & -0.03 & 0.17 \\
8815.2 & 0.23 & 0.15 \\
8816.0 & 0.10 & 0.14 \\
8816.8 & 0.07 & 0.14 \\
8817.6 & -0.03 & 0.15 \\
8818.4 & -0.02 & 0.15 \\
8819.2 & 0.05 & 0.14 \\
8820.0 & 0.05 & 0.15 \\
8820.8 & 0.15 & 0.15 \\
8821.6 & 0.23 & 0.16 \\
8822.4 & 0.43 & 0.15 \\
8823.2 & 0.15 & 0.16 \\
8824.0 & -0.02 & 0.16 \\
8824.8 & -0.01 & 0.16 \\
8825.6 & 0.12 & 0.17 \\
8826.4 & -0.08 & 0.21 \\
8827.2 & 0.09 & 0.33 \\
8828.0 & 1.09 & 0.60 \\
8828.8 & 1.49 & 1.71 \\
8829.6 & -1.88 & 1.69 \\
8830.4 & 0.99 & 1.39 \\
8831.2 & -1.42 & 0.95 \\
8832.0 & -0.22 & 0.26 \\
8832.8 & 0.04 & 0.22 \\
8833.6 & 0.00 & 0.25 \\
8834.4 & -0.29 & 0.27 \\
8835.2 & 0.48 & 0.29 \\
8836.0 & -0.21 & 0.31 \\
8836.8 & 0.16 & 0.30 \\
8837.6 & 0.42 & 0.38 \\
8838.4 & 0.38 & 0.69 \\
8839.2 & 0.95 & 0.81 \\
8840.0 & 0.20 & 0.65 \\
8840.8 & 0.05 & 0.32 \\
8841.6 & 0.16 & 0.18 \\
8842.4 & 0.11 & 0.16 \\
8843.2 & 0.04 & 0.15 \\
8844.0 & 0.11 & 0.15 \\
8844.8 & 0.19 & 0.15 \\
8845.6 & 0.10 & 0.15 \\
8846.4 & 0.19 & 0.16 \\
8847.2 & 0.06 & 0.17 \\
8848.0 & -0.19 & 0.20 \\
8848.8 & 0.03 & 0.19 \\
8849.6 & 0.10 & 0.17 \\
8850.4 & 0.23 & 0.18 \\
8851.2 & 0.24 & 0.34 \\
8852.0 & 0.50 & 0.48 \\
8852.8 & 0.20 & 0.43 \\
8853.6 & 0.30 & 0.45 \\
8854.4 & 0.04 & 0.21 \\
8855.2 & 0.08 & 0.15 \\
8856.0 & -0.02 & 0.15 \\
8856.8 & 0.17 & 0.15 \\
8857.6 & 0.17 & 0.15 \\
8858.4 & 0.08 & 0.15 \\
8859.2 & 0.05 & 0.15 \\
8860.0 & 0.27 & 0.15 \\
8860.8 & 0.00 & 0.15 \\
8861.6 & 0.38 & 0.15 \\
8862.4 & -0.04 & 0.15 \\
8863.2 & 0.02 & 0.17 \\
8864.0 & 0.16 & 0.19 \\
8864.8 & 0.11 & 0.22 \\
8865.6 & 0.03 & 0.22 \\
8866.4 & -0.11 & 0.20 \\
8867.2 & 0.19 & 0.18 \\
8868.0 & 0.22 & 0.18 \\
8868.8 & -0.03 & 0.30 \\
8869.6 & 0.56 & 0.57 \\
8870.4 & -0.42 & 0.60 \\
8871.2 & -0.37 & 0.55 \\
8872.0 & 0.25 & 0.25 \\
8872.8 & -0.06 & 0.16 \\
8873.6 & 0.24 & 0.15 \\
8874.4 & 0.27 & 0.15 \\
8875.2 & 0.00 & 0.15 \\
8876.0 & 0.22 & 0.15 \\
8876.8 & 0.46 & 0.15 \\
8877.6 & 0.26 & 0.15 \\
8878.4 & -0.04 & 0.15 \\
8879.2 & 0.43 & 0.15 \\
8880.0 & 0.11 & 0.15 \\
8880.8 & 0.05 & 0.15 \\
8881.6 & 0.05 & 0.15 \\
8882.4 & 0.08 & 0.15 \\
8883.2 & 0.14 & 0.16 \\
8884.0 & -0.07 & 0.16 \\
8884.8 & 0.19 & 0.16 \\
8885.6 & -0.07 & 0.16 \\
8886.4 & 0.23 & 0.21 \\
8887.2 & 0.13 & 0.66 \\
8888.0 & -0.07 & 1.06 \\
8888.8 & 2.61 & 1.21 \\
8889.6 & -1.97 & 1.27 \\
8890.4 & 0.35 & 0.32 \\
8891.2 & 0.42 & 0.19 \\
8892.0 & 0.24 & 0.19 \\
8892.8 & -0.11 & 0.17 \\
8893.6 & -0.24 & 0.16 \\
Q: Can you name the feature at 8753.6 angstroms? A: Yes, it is H-alpha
